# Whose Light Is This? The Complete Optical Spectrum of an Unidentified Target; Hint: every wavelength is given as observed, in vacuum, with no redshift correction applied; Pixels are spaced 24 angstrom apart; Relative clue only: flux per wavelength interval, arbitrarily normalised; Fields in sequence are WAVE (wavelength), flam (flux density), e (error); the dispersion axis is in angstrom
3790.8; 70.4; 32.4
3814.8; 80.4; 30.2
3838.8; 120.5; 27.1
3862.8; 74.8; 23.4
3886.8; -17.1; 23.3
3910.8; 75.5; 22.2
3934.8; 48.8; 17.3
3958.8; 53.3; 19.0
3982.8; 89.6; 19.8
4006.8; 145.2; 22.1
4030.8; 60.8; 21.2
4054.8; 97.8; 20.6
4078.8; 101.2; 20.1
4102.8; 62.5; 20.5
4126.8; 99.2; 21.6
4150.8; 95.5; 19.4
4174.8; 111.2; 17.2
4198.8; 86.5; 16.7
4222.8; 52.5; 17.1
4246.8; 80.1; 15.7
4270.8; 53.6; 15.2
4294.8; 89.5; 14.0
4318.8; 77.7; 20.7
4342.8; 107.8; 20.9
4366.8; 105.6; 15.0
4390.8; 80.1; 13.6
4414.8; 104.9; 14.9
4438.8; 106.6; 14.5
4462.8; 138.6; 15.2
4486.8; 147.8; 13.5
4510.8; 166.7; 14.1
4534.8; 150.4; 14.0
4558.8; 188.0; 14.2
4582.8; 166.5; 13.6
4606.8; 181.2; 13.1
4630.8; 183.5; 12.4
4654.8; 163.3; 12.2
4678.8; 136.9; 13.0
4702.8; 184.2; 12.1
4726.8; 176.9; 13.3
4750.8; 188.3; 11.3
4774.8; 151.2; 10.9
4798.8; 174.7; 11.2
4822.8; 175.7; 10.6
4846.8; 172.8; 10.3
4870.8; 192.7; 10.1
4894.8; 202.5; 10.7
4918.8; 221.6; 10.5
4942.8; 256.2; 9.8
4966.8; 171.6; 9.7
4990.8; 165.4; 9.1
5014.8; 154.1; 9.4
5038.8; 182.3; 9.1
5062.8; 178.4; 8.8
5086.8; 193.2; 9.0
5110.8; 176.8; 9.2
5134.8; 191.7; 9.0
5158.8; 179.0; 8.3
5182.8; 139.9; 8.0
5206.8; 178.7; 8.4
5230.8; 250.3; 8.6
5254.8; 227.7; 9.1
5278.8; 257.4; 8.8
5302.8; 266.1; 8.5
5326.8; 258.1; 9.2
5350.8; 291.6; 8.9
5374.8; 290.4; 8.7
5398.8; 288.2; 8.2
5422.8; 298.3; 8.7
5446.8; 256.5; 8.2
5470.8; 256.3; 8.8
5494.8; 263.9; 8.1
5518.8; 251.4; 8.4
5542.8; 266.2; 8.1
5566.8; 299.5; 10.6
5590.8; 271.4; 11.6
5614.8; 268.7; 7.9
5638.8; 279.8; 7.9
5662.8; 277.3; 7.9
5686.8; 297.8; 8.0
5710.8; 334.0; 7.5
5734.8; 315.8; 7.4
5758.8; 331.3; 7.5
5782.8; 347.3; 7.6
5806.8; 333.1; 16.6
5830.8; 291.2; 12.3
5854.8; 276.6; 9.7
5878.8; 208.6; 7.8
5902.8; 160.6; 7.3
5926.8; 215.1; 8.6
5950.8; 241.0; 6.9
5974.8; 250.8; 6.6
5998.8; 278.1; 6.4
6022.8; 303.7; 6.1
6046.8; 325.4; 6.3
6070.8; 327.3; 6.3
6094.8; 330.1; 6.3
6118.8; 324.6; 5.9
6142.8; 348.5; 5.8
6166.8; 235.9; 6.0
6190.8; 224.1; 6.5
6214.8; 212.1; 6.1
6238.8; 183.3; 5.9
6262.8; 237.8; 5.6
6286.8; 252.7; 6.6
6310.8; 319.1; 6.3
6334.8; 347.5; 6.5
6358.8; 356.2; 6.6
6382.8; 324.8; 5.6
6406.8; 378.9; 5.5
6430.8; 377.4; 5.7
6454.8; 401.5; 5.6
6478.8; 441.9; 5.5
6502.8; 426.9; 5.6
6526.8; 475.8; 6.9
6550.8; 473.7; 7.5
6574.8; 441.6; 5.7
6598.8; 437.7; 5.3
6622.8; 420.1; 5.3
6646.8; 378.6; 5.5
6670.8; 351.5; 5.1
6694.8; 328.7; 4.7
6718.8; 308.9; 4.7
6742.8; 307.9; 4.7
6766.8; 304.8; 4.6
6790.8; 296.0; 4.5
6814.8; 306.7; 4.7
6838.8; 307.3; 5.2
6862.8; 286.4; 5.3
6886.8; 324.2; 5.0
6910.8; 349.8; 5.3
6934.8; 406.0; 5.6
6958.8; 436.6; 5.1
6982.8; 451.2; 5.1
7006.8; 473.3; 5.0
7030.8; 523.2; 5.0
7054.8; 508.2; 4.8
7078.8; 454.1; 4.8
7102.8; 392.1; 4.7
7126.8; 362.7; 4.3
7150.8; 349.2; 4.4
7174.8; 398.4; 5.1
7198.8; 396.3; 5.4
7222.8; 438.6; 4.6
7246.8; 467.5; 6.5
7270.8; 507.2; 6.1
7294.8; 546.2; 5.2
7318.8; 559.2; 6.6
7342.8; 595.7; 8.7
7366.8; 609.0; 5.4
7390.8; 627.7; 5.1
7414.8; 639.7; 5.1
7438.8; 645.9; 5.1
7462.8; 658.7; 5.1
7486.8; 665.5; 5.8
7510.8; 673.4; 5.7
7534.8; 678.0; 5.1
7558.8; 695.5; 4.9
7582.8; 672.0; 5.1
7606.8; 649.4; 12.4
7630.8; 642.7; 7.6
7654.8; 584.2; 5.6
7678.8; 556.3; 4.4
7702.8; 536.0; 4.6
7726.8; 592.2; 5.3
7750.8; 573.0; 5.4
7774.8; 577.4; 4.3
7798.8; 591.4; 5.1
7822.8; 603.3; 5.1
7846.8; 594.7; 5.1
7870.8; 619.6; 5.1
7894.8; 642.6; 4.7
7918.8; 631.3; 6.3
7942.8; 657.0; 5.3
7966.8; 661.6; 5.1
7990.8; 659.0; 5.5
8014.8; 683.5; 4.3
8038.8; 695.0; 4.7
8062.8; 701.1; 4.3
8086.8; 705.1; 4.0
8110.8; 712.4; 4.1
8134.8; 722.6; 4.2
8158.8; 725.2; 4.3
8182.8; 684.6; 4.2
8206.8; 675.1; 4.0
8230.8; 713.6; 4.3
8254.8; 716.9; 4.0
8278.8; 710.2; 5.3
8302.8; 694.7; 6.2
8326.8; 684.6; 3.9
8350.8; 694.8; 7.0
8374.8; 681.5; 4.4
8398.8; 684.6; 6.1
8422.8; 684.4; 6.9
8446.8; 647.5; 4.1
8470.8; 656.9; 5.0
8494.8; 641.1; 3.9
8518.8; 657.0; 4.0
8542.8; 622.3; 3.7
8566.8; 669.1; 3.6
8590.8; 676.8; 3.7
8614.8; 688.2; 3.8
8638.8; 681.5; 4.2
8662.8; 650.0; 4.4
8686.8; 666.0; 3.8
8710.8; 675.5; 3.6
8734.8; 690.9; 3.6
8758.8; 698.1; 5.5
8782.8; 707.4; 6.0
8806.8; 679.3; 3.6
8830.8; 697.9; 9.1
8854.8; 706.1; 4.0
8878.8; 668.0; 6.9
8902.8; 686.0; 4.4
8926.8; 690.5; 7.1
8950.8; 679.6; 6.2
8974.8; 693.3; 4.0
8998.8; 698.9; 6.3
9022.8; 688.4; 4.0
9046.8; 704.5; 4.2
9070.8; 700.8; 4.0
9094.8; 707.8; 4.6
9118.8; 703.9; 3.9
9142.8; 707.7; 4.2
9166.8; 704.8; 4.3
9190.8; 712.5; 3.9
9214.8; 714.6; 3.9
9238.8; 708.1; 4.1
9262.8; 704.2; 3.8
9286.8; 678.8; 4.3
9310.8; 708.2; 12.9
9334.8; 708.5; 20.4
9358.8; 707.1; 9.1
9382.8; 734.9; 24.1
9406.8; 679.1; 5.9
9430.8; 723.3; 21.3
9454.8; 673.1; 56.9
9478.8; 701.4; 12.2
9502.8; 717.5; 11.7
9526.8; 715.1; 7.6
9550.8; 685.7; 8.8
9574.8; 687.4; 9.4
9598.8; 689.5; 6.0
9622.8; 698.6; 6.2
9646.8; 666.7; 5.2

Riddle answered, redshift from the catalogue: 0.00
